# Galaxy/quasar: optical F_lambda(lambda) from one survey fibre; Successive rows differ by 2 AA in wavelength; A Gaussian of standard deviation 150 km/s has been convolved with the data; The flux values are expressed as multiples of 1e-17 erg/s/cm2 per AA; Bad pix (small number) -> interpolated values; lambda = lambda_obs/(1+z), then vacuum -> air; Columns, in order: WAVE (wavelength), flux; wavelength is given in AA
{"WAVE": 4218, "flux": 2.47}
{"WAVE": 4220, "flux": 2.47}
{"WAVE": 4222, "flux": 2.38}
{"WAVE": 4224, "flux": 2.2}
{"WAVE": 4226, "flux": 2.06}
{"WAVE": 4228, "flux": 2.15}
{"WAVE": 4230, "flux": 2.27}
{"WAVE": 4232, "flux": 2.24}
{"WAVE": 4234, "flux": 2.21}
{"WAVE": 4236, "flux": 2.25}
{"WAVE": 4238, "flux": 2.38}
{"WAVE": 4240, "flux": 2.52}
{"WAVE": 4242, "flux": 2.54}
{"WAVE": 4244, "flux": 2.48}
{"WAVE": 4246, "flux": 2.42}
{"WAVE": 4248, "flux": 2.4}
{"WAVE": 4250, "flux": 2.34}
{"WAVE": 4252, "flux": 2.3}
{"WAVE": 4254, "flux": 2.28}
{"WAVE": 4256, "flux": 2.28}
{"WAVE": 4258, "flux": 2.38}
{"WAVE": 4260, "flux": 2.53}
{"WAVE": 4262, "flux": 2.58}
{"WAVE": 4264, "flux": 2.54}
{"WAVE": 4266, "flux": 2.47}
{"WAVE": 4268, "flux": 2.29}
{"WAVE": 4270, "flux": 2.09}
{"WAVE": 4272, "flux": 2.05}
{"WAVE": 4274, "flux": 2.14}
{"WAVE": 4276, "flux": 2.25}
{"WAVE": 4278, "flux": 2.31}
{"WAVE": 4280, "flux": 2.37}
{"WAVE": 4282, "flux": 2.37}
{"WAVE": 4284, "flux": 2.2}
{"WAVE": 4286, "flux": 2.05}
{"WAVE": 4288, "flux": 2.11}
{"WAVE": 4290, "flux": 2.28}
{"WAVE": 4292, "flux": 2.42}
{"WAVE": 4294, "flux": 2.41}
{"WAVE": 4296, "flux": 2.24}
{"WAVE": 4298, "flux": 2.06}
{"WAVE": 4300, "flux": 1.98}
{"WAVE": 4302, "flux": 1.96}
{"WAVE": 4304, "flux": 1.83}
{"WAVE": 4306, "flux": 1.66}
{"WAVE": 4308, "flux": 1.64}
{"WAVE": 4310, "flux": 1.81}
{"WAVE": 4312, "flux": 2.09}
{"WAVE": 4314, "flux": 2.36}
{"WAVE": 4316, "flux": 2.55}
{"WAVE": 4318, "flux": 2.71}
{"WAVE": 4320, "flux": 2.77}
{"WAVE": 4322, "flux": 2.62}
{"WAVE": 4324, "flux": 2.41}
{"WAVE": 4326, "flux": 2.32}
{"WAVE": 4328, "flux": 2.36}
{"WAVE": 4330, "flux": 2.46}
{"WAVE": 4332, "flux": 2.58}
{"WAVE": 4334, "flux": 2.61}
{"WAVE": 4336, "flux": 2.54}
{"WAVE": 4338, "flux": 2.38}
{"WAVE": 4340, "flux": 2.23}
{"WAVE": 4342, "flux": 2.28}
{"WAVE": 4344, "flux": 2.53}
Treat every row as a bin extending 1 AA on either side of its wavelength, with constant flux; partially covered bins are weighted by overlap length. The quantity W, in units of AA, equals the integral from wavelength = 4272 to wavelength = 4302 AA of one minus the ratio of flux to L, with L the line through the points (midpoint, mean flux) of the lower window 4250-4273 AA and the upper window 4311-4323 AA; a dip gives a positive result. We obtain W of 2.6 AA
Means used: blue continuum 2.34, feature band 2.21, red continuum 2.52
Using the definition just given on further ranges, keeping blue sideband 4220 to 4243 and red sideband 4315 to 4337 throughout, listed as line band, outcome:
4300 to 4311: 3.0 AA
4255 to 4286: 1.1 AA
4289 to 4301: 1.1 AA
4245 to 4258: 0.1 AA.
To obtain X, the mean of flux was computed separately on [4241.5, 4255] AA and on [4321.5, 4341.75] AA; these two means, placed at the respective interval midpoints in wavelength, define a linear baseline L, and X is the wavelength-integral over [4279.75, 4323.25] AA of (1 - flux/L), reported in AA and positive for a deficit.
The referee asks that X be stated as 3.9 AA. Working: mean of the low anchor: 2.39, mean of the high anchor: 2.44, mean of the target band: 2.2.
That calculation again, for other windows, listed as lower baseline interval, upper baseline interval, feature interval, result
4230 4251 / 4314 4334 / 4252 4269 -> 0.0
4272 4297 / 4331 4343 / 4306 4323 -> 0.6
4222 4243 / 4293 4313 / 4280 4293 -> -1.3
